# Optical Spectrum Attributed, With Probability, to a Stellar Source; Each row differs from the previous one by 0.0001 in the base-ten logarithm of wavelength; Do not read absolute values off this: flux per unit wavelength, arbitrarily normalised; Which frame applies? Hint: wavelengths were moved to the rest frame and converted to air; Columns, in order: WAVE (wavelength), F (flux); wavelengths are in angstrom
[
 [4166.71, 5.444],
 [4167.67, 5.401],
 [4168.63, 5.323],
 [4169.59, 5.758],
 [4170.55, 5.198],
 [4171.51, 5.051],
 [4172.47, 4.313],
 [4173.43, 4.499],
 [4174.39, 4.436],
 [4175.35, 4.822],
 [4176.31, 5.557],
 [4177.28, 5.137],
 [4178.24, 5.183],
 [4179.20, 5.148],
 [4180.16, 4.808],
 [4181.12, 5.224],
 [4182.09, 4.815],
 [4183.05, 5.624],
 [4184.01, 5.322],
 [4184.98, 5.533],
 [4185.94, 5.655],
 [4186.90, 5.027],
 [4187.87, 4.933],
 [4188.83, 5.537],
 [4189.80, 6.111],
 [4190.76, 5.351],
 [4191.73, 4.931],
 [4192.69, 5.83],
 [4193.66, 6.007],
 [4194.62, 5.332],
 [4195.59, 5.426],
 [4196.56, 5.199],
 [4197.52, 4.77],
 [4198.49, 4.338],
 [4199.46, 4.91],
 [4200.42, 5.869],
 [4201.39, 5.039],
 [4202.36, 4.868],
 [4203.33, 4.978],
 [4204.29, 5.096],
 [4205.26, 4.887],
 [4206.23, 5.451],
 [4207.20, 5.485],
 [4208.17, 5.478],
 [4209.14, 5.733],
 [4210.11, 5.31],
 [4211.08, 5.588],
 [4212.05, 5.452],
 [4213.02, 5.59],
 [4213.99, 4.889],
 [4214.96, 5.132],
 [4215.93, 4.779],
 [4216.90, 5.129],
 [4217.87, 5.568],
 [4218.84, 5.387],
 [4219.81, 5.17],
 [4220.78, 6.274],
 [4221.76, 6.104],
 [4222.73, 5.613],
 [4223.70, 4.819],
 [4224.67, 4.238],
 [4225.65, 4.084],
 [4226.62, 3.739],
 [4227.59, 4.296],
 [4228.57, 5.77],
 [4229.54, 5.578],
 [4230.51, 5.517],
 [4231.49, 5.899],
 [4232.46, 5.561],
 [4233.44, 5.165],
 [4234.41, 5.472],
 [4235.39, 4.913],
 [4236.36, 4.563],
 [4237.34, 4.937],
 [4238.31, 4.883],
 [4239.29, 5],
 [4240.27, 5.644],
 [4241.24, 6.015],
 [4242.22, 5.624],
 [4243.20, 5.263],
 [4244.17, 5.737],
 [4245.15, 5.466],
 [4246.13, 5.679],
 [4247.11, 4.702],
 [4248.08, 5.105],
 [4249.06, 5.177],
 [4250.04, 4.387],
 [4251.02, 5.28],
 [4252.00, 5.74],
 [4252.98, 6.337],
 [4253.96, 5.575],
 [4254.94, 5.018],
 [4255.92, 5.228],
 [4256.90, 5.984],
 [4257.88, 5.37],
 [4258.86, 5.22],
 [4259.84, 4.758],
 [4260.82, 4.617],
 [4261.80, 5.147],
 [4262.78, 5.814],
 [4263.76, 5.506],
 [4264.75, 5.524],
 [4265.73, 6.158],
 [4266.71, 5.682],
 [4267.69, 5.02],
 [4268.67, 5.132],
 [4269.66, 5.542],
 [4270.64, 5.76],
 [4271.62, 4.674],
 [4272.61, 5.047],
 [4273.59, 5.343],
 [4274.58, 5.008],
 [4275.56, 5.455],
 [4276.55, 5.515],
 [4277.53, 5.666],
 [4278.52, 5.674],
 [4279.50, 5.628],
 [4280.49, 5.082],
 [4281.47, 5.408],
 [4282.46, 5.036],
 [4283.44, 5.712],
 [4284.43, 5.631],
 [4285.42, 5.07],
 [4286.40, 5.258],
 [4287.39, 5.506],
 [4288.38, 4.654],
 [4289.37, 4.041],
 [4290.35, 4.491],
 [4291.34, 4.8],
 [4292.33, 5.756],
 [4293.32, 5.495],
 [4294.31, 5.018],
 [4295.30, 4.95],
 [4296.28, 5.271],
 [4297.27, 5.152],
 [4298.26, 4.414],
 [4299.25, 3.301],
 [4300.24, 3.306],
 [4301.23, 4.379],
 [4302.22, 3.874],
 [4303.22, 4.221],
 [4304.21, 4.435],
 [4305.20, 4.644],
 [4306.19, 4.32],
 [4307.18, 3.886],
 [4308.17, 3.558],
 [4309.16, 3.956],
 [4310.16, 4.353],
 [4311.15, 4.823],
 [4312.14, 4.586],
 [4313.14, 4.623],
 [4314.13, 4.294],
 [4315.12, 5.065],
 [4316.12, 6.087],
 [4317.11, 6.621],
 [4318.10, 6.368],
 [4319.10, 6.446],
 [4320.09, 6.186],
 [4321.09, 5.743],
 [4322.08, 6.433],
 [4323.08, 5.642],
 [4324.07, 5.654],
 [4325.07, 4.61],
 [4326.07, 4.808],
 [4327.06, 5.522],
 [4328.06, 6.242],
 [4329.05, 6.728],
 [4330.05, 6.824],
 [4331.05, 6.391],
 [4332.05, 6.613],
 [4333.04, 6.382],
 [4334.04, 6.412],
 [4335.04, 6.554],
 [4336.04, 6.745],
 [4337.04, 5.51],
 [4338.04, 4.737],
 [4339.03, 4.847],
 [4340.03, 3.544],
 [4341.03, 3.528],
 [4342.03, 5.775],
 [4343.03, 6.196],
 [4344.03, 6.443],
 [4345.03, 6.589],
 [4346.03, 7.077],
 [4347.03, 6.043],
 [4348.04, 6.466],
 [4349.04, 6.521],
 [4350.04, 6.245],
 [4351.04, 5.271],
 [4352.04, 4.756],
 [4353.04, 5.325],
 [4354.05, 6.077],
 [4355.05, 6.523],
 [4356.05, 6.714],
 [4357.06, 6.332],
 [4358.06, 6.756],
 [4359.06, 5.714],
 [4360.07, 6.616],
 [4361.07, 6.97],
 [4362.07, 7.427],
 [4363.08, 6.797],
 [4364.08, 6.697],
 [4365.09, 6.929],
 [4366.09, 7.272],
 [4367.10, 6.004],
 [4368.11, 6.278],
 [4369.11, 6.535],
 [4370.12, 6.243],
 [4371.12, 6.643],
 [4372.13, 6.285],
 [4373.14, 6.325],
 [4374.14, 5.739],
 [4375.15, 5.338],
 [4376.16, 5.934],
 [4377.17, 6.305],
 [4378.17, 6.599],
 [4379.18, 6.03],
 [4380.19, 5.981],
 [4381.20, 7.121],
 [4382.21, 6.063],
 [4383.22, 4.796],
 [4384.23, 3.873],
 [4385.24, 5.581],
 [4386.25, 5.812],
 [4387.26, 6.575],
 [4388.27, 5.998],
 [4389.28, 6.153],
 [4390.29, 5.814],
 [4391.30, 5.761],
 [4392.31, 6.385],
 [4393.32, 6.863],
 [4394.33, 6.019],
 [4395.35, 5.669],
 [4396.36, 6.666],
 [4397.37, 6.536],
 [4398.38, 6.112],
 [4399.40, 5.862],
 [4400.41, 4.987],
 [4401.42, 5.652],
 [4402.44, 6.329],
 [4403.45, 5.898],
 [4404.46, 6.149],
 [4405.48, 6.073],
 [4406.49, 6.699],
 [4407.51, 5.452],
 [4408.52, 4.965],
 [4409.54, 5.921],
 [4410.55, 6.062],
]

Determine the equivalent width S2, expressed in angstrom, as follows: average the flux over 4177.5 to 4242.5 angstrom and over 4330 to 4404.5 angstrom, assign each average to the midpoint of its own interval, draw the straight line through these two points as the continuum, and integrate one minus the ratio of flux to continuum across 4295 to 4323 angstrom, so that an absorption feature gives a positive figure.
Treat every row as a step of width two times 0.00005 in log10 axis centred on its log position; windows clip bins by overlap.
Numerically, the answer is 4.52 angstrom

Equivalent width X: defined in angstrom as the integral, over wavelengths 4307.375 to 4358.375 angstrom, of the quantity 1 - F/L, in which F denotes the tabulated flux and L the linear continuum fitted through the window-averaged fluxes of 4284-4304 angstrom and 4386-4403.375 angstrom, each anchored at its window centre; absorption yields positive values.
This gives -4.4 angstrom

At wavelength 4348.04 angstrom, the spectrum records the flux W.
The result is 6.466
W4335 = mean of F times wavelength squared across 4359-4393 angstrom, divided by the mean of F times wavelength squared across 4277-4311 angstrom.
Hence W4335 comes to 1.35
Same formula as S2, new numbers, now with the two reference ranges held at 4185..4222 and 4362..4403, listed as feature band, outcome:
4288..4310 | 5.0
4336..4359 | 0.7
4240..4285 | 1.6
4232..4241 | 0.5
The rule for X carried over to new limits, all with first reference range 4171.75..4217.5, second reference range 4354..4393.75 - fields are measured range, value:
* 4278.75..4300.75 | 3.0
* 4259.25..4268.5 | 0.4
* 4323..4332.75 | 0.1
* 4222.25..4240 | 1.3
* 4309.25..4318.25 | 1.2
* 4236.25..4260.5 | 0.9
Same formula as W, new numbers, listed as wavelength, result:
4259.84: 4.758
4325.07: 4.61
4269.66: 5.542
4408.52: 4.965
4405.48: 6.073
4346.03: 7.077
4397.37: 6.536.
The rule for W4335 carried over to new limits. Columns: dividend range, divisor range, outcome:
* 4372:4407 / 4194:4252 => 1.24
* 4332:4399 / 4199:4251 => 1.24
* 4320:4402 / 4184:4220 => 1.23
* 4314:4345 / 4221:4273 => 1.14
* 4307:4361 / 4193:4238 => 1.16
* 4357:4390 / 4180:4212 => 1.28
